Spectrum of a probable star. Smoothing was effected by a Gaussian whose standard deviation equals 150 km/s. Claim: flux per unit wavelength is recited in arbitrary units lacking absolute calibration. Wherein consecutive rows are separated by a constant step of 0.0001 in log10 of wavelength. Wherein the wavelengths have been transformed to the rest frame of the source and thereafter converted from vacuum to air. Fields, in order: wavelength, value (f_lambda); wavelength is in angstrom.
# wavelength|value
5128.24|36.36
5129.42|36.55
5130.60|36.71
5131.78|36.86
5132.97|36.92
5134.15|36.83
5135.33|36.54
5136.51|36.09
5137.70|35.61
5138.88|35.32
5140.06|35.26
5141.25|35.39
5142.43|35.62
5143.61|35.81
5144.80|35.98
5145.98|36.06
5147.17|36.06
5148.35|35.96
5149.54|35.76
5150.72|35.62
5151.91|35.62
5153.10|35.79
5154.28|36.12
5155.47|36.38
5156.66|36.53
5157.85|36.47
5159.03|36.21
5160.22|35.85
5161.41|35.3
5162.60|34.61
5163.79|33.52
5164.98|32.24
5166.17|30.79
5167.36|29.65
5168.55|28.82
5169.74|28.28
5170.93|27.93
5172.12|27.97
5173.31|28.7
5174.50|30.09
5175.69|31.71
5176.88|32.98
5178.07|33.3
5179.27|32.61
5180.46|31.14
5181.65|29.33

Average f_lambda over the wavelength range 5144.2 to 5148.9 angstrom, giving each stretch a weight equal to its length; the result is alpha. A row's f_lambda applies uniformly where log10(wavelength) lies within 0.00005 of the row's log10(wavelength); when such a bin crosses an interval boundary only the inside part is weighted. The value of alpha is 36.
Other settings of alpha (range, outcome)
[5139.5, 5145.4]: 35.6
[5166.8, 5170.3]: 28.9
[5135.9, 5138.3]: 35.8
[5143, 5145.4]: 35.9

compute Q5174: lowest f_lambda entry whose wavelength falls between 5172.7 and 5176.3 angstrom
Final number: 28.7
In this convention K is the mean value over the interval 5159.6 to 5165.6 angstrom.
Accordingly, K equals 34.3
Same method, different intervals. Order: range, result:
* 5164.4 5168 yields 30.9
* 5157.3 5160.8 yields 36.2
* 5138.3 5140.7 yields 35.2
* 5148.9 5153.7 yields 35.7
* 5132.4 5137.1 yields 36.6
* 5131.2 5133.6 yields 36.8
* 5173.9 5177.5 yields 31.7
